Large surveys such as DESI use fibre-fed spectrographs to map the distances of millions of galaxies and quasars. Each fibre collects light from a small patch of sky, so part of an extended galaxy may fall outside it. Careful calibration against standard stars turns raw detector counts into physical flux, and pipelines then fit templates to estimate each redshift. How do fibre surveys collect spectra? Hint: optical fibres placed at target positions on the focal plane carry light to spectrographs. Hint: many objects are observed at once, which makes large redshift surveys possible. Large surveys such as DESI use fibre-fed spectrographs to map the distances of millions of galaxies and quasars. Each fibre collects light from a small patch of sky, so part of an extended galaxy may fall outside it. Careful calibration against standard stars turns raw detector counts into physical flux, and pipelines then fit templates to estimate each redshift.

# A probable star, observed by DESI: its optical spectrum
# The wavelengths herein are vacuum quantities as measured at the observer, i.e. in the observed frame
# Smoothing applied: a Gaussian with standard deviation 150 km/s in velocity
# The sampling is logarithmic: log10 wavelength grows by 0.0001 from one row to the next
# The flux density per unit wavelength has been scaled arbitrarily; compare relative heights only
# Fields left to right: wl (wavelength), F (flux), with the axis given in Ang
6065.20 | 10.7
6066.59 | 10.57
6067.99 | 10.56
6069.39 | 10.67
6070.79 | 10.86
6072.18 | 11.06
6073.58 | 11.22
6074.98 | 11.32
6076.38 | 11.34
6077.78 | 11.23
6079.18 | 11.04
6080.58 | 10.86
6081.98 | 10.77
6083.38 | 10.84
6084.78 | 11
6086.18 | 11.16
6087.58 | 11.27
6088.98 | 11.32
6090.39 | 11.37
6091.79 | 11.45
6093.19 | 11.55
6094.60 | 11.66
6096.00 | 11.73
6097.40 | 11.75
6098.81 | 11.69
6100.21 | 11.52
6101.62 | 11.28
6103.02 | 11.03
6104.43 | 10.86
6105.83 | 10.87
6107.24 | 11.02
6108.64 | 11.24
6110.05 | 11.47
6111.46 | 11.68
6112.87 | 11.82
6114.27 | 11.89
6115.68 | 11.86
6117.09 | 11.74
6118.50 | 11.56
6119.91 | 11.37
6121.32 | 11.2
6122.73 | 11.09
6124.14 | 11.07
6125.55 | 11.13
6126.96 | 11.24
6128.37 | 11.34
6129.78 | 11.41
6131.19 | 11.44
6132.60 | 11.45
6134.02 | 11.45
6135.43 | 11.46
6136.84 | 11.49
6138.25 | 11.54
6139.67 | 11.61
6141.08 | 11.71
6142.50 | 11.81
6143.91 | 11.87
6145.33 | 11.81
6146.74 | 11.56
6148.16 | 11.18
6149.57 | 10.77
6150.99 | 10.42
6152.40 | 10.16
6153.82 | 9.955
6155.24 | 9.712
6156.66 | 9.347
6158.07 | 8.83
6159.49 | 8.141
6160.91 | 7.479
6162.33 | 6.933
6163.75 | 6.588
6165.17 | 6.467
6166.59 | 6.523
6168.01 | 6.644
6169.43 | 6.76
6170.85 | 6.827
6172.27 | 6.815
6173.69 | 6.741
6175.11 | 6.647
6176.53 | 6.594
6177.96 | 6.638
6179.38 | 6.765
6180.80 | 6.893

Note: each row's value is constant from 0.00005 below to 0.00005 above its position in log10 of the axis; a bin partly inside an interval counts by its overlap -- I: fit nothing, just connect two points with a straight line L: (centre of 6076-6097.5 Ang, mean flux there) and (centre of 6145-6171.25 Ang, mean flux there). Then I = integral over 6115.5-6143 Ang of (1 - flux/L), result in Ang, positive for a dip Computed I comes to -4.80 Ang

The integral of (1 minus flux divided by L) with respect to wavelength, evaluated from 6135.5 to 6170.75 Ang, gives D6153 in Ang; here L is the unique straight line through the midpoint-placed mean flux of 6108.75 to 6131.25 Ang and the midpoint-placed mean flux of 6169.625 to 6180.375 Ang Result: -3.40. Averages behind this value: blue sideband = 11.4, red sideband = 6.73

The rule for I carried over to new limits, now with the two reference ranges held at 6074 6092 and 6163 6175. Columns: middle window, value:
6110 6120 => -2.35 Ang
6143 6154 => -4.67 Ang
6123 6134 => -3.17 Ang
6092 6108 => -1.72 Ang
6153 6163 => -1.92 Ang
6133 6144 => -4.46 Ang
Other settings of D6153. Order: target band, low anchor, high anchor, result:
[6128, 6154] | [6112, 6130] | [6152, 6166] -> -4.11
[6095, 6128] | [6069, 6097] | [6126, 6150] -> -0.15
